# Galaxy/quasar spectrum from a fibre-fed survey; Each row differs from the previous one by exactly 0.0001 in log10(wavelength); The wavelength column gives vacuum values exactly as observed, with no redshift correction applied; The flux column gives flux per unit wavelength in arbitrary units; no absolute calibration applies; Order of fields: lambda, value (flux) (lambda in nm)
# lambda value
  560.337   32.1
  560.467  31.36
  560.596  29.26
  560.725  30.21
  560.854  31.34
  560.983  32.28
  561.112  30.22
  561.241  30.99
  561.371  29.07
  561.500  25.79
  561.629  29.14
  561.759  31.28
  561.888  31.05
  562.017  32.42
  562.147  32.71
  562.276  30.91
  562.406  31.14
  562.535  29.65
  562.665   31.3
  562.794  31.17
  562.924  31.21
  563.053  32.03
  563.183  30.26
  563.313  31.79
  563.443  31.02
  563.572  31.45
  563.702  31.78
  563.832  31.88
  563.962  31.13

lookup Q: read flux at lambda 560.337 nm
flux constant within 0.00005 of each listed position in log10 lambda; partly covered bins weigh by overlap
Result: 32.1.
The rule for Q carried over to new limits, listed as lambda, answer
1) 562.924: 31.21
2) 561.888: 31.05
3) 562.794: 31.17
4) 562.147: 32.71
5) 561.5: 25.79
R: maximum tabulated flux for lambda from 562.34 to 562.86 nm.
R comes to 31.3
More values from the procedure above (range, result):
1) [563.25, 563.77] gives 31.79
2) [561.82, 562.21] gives 32.71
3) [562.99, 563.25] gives 32.03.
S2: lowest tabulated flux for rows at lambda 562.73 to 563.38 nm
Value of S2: 30.26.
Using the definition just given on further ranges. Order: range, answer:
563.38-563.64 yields 31.02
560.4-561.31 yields 29.26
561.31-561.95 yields 25.79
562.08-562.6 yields 29.65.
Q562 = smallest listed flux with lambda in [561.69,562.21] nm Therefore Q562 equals 31.05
